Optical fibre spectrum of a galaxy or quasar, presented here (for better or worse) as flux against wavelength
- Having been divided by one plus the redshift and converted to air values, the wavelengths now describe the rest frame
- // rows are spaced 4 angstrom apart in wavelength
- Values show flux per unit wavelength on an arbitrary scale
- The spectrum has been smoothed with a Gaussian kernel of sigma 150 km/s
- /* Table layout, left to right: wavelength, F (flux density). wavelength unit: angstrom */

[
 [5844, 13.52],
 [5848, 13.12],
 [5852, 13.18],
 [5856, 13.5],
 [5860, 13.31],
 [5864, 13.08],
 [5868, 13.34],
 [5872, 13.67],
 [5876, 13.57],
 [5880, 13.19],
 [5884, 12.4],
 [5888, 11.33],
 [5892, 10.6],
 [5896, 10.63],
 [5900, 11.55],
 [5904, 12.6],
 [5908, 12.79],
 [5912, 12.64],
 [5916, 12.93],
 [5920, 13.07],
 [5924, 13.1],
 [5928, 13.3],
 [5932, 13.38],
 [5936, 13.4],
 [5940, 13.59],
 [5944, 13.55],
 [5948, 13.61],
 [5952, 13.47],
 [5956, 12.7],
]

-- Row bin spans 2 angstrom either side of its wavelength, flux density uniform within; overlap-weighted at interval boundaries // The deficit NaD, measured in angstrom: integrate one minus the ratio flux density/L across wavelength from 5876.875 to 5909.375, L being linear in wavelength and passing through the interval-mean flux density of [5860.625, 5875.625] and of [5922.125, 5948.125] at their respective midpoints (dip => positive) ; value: 3.55 angstrom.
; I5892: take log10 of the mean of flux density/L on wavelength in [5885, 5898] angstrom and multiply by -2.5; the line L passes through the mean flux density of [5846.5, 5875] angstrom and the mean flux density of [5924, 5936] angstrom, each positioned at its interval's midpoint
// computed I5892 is 0.210 mag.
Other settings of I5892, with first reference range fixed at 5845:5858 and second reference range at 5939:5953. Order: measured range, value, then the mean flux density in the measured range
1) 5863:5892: 0.049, 12.8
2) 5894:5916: 0.112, 12.1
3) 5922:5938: 0.018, 13.3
